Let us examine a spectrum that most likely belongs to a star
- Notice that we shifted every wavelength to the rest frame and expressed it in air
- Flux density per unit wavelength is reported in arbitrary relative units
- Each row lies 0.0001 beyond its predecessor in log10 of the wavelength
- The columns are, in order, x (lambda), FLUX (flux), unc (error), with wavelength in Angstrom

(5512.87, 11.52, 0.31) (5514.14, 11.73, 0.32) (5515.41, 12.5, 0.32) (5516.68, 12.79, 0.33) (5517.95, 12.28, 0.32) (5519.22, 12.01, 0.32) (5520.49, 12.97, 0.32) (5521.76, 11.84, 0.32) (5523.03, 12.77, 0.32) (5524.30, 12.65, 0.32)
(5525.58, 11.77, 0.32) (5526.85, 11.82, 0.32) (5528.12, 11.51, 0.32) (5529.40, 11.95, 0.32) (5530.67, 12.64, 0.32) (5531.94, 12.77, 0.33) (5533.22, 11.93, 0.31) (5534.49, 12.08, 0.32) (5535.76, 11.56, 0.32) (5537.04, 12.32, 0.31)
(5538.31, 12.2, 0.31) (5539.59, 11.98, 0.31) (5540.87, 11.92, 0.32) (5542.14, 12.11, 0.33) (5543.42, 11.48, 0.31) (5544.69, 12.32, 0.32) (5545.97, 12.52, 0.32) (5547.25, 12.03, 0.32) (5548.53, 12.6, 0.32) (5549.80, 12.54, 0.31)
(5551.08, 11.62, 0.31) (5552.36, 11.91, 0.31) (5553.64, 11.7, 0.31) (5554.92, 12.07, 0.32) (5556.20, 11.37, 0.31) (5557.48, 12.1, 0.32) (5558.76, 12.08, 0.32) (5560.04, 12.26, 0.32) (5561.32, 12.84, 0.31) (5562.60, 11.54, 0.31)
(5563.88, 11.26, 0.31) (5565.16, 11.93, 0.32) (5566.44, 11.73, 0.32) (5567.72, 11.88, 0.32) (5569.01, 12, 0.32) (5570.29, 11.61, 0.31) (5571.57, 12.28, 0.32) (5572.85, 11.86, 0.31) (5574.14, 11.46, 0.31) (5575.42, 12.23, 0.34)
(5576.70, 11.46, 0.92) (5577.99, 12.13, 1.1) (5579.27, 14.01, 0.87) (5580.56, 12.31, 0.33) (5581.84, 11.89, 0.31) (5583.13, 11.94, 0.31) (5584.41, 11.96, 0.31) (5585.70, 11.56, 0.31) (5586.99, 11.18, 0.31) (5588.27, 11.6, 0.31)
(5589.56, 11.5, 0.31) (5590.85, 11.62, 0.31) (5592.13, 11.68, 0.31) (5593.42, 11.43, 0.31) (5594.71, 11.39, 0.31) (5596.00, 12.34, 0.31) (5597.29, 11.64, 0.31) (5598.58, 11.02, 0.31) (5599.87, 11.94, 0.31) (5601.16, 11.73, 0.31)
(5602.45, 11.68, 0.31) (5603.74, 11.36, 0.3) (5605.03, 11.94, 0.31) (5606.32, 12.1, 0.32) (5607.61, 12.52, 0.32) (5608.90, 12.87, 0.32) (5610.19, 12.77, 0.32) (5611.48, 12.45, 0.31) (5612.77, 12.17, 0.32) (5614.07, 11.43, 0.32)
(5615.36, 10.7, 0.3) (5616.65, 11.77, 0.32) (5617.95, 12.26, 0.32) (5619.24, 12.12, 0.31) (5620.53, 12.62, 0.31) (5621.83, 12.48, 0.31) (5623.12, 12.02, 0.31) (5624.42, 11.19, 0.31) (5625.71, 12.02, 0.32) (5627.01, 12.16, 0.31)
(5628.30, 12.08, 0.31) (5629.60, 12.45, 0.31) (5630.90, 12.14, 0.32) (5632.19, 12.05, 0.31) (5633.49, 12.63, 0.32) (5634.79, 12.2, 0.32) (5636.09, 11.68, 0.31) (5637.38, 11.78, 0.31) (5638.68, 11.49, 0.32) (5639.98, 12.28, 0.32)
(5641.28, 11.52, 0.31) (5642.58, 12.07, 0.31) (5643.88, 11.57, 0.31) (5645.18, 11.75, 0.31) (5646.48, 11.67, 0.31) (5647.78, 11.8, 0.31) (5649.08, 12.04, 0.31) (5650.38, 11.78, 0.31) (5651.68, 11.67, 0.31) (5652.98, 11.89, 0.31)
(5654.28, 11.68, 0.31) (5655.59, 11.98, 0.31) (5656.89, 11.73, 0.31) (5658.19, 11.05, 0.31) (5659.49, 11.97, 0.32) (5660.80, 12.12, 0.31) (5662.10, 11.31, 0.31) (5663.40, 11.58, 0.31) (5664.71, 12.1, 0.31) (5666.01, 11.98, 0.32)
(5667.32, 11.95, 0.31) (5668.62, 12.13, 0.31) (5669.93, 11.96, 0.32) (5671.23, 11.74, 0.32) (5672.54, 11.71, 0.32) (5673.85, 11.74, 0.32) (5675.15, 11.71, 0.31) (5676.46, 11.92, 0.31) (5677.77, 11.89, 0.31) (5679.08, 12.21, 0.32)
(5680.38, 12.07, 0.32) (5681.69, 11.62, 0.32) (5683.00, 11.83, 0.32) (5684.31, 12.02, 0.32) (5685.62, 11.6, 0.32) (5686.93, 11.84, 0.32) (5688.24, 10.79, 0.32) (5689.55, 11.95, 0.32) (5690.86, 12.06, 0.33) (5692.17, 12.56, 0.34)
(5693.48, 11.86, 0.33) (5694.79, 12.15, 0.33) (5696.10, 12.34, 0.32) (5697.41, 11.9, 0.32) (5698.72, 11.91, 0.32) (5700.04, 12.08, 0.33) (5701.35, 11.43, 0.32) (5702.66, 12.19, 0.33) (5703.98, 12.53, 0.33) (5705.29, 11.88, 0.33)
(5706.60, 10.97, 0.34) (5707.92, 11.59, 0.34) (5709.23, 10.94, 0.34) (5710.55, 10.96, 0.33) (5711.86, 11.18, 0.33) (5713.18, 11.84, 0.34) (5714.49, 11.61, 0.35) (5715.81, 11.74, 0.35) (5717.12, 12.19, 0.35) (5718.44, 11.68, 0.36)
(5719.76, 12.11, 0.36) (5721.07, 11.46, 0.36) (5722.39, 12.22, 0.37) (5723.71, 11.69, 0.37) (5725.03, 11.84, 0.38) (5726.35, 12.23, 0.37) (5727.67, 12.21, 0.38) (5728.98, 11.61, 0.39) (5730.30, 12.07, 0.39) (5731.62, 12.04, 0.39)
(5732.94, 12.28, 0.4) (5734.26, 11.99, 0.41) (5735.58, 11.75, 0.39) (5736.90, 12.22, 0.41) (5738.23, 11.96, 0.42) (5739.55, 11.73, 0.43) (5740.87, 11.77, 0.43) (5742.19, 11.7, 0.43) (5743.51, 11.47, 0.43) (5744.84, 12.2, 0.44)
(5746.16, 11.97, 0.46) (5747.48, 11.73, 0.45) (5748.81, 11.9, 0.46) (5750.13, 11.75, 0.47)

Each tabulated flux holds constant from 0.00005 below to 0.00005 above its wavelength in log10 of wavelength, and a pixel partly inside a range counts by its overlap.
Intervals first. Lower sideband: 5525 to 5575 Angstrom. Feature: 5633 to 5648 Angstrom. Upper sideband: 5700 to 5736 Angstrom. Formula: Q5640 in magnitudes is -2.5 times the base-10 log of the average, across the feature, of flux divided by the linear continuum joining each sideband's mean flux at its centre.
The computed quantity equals 0.00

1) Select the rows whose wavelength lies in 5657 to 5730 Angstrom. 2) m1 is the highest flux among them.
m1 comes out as 12.56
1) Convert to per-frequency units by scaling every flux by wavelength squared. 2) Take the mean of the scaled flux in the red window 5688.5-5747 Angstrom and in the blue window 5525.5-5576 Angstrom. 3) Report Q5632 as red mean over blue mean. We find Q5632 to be 1.05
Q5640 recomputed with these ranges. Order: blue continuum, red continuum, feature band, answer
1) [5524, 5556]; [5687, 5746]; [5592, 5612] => 0.00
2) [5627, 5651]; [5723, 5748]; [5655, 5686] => 0.01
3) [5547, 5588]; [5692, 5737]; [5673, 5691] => 0.01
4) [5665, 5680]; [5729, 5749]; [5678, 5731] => 0.01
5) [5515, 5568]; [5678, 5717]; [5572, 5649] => 0.00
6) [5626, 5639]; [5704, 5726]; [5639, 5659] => 0.02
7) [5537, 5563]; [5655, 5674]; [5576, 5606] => 0.02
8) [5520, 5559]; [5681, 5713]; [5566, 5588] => 0.00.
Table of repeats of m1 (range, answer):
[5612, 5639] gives 12.63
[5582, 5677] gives 12.87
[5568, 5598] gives 14.01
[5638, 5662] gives 12.28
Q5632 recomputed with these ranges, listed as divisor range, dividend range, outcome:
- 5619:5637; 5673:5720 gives 1.00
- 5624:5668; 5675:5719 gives 1.01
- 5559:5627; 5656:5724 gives 1.02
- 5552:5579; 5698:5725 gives 1.03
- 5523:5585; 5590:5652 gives 1.01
